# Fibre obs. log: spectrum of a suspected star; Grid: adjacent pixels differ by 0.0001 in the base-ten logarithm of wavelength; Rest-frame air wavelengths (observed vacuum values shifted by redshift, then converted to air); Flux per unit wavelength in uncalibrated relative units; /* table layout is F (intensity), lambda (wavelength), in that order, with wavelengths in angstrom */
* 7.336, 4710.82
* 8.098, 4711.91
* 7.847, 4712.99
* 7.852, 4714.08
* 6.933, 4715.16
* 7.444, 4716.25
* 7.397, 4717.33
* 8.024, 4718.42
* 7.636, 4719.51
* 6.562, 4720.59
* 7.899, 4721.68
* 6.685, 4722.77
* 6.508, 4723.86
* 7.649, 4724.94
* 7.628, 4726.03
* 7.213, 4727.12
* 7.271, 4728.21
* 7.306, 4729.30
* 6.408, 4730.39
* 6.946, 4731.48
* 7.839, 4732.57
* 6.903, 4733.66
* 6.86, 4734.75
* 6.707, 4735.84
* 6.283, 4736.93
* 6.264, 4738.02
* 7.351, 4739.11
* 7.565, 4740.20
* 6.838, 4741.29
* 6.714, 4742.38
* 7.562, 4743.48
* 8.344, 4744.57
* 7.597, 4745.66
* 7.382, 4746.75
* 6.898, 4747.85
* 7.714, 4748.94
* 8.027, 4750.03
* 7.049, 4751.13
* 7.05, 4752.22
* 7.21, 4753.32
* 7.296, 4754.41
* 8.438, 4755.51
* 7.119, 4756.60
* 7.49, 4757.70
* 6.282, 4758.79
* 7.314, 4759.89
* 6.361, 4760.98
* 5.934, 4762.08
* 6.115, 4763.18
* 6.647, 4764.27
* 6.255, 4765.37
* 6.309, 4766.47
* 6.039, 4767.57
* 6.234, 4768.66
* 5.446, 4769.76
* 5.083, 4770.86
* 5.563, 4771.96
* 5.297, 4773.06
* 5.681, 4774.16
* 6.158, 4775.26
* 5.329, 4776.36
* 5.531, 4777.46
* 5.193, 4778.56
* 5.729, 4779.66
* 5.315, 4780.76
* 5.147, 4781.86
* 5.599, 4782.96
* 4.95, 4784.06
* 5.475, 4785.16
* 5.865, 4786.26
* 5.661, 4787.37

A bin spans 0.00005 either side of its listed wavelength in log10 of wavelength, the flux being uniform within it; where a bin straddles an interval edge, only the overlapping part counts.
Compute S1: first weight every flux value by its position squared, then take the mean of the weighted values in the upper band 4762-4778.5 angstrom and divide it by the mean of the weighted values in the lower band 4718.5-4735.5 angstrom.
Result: 0.8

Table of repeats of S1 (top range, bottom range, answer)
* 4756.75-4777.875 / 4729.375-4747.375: 0.87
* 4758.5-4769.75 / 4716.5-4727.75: 0.88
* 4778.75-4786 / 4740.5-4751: 0.74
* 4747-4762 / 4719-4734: 1.02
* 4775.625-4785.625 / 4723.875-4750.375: 0.76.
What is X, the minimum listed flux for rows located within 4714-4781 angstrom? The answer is 5.083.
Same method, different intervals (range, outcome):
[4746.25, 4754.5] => 6.898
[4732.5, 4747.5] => 6.264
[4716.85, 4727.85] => 6.508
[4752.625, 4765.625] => 5.934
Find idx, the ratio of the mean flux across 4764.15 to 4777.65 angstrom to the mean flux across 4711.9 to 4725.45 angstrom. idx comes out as 0.78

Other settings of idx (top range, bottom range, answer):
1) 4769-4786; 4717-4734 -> 0.75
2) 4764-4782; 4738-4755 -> 0.78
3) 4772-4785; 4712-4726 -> 0.74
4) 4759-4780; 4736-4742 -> 0.86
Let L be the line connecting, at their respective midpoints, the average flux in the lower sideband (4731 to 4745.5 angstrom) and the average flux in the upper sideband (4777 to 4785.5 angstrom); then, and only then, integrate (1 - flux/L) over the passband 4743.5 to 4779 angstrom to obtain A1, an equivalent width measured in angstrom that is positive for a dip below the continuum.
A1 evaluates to -2.2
